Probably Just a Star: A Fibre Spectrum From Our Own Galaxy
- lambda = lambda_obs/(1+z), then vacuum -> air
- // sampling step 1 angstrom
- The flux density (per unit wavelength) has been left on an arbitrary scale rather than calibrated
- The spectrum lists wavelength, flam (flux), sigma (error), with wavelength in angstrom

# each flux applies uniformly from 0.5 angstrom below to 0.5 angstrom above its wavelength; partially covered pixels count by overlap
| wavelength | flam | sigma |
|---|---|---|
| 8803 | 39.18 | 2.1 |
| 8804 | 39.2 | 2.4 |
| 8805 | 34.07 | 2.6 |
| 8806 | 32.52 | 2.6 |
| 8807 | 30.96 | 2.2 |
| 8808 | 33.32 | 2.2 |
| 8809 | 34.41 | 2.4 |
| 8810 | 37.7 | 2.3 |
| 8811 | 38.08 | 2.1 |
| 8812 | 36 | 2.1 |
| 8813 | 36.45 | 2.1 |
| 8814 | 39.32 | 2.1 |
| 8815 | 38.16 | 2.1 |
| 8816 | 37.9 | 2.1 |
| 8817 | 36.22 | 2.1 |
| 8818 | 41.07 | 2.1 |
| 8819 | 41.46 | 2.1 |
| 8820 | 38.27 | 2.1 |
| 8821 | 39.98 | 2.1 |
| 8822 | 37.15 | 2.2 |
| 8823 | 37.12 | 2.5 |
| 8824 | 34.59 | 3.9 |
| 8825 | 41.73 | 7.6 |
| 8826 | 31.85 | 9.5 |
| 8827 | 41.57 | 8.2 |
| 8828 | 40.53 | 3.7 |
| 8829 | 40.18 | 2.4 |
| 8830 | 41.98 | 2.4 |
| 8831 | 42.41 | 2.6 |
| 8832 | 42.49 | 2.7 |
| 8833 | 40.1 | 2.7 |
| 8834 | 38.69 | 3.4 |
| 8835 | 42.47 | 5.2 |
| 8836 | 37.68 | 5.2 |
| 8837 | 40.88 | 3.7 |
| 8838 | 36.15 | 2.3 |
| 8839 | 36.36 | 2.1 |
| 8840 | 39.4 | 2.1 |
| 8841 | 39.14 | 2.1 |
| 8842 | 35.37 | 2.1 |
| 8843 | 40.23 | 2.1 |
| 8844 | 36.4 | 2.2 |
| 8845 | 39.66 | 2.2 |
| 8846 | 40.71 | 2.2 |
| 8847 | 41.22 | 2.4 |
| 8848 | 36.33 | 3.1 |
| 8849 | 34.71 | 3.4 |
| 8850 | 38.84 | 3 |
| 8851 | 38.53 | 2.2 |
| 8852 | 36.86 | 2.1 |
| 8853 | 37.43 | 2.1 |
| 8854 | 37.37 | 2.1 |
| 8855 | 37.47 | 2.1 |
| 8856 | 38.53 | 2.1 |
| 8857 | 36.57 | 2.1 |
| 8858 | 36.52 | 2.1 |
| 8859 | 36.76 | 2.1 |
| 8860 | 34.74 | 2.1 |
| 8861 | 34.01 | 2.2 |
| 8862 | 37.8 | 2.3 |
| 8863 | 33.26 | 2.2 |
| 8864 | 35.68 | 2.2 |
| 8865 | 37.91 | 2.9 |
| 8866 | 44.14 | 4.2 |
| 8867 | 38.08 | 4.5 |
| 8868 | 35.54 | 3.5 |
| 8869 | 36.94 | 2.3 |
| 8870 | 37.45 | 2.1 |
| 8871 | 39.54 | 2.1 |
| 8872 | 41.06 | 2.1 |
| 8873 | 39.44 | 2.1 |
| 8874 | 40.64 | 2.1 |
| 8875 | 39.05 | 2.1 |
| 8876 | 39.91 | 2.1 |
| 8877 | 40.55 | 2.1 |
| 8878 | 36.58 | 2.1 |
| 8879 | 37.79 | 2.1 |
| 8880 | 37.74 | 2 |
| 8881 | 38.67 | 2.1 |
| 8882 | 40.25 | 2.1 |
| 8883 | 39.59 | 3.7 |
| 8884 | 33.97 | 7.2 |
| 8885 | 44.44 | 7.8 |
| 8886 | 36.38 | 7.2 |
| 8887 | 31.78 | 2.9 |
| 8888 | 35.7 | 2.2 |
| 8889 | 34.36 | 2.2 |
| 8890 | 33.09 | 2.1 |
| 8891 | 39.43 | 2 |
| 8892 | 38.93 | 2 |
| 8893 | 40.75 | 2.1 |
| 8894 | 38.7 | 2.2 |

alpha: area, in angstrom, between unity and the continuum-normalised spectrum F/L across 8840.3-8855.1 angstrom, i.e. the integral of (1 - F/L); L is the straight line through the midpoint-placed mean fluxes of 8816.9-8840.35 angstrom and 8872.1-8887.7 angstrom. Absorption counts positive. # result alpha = 0.3 angstrom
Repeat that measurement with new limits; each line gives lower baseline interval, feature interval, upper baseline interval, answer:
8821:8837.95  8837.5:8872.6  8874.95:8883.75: 1.3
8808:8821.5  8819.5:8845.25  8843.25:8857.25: -0.7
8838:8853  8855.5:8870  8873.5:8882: 0.6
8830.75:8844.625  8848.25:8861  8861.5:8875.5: 0.6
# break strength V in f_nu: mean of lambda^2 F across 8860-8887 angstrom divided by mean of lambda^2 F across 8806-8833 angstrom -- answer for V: 1.0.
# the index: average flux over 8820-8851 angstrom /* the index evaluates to 38.8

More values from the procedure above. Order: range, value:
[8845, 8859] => 37.8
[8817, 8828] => 38.5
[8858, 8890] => 37.6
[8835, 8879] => 38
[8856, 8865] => 36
